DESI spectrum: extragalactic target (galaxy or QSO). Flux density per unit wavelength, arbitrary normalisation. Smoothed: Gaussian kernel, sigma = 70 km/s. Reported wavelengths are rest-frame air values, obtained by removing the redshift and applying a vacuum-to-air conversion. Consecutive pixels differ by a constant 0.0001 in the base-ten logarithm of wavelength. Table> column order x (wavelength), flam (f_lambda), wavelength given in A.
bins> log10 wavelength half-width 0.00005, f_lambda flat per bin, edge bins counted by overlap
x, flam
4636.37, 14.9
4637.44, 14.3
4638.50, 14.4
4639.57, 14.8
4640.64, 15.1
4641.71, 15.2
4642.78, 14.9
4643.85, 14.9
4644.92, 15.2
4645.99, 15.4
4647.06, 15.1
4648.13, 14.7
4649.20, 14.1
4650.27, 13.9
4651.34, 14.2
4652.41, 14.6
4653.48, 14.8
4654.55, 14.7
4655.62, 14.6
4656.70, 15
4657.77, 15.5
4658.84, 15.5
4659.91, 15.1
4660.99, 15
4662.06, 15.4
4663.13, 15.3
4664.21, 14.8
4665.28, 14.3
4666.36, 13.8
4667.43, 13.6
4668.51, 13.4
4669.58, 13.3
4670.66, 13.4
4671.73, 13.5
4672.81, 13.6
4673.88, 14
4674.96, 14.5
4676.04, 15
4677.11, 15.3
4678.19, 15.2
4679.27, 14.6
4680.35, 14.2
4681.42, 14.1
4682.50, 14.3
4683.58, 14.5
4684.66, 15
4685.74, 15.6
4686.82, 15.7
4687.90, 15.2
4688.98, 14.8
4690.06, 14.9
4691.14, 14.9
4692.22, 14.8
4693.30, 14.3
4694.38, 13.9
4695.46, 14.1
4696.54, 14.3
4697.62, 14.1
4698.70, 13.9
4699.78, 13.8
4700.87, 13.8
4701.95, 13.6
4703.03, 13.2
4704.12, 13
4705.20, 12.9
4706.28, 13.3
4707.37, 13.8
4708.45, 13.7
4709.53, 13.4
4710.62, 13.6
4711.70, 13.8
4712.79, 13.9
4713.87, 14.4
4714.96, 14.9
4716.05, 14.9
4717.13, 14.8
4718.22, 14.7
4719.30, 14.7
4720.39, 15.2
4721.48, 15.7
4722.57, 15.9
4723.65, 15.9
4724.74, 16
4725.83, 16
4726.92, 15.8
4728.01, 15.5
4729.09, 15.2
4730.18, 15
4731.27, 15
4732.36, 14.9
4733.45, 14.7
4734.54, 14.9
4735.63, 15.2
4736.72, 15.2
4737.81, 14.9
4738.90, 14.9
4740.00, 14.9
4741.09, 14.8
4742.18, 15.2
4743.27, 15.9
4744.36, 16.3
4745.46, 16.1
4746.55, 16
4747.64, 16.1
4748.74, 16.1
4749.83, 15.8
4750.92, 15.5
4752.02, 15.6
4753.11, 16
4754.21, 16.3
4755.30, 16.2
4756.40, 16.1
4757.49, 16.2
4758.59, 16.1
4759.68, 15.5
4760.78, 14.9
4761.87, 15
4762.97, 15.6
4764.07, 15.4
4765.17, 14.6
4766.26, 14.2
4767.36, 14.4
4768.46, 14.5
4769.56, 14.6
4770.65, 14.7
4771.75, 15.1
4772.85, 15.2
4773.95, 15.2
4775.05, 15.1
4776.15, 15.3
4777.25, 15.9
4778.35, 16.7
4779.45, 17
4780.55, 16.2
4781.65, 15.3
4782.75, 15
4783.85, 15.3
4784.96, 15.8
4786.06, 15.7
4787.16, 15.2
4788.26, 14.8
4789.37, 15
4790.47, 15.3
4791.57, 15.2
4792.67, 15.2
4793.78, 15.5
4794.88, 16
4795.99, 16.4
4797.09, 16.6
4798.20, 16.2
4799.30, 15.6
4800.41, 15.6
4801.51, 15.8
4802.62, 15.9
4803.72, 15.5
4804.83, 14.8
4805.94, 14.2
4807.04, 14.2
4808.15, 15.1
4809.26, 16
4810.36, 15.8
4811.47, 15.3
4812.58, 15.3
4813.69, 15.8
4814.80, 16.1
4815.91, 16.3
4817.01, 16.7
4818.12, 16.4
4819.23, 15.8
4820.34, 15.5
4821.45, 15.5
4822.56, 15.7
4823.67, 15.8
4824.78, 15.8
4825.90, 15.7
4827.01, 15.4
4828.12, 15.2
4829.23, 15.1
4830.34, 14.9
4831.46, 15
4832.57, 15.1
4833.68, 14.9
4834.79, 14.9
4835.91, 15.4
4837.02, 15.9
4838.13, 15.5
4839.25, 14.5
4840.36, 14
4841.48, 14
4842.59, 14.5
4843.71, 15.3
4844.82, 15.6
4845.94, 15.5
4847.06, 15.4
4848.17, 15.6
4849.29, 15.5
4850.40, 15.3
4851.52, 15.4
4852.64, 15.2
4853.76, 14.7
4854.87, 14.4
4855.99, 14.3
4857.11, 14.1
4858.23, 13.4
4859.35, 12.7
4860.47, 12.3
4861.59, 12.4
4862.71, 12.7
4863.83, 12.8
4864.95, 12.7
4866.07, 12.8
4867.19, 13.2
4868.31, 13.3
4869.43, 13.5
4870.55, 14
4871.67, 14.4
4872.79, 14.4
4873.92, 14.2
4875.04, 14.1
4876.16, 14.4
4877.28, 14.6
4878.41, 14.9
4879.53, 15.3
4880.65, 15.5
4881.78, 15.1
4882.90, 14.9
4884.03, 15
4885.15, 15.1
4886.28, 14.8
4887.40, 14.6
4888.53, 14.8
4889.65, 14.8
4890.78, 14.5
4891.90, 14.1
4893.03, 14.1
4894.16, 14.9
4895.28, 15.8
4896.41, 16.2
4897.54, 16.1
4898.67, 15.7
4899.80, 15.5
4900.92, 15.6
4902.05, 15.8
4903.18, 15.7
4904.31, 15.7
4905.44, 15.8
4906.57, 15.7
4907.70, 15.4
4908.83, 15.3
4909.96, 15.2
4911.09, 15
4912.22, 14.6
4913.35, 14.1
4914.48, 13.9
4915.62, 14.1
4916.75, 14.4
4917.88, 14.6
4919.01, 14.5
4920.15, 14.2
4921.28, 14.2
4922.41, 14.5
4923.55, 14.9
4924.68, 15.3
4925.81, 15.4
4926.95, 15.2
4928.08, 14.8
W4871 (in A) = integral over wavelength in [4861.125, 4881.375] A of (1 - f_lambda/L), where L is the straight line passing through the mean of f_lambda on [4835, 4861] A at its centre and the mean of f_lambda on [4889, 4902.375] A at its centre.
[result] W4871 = 1.51 A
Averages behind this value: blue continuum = 14.7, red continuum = 15.3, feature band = 13.9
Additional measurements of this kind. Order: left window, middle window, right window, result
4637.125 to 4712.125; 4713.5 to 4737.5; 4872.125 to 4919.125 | -1.10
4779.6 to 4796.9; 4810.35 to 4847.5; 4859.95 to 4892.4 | -1.30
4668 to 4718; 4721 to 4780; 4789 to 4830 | -2.25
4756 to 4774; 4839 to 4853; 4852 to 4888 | -0.75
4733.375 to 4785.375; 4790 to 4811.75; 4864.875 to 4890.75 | -0.62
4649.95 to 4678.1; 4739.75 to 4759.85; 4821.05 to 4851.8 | -1.35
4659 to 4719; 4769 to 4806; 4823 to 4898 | -2.63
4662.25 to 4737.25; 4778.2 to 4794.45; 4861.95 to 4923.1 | -1.06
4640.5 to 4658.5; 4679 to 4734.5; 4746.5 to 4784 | 2.20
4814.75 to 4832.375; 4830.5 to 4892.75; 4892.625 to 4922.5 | 3.77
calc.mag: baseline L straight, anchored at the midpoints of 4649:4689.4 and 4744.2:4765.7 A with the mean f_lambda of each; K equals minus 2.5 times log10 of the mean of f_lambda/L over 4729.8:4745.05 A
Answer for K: 0.027 mag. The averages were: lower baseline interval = 14.6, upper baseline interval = 15.8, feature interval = 15.1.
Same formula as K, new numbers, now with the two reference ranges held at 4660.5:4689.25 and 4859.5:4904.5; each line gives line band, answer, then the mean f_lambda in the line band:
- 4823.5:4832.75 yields -0.060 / 15.3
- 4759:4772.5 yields -0.030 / 14.9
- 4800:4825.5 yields -0.081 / 15.6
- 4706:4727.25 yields -0.017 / 14.7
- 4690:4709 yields 0.046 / 13.9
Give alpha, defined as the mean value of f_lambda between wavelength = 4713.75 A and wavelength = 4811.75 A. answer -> 15.4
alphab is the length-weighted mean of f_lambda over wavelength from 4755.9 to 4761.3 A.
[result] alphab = 15.8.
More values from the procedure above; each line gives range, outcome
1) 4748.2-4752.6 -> 15.8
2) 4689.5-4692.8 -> 14.9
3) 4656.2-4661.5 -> 15.2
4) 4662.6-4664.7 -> 15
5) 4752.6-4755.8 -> 16.2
